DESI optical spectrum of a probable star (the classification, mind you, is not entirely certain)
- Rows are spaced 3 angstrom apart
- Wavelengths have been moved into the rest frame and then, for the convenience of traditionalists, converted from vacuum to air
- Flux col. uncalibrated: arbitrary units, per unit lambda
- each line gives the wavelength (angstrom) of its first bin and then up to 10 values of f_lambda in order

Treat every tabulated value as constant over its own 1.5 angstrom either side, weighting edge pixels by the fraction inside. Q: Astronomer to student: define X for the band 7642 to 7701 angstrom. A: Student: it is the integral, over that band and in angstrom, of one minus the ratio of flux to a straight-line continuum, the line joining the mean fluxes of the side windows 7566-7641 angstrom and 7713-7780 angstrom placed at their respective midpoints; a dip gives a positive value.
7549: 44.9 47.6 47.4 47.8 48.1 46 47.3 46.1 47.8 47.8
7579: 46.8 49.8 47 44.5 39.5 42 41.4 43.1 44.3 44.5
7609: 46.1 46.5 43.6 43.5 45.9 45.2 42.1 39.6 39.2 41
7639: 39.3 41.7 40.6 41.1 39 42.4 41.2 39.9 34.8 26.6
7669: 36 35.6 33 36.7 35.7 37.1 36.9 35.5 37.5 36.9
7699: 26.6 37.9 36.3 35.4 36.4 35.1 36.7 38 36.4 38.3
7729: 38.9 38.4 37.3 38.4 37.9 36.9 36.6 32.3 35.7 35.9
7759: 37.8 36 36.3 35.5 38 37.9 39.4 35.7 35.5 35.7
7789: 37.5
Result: 5.98 angstrom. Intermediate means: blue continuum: 44.1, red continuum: 37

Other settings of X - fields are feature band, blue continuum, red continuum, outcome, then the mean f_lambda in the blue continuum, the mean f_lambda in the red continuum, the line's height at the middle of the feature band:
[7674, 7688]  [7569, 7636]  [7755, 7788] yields 1.7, 44.3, 36.7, 40.8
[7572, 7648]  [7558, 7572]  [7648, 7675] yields -2.4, 47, 37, 42.3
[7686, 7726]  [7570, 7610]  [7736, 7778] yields 3.4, 45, 36.7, 39.3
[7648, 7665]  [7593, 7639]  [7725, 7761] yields 0.8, 43.1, 37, 41.1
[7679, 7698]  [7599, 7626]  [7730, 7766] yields 1.8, 44.7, 36.7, 40.2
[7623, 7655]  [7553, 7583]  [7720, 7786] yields 1.8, 47.5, 36.9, 43.4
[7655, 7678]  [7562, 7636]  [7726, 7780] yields 3.2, 44.5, 37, 41.2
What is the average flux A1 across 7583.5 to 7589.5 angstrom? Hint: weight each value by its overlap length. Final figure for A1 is 45.8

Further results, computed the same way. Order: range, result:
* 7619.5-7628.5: 44.4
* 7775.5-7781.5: 37.6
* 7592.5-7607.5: 43.1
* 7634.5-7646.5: 40.6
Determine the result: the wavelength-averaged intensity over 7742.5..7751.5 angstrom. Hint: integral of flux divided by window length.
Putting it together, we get 35.3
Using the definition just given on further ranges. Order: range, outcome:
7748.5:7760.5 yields 35.4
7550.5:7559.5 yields 47.6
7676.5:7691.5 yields 36.4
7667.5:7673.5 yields 35.8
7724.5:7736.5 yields 38.2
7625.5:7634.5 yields 40.3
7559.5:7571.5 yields 46.9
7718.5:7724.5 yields 37.2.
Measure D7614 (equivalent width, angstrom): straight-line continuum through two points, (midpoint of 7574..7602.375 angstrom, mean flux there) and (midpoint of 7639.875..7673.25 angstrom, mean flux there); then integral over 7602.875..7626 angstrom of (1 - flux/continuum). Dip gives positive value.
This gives -1.5 angstrom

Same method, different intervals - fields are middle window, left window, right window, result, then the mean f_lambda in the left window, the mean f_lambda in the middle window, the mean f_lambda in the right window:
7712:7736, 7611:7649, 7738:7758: 0.0 angstrom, 42.2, 37.4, 36.1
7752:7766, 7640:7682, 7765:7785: 0.2 angstrom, 37.5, 36.4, 36.9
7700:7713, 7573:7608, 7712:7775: 0.9 angstrom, 44.8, 36.1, 36.9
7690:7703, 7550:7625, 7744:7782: 1.7 angstrom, 45.6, 34.7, 36.4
